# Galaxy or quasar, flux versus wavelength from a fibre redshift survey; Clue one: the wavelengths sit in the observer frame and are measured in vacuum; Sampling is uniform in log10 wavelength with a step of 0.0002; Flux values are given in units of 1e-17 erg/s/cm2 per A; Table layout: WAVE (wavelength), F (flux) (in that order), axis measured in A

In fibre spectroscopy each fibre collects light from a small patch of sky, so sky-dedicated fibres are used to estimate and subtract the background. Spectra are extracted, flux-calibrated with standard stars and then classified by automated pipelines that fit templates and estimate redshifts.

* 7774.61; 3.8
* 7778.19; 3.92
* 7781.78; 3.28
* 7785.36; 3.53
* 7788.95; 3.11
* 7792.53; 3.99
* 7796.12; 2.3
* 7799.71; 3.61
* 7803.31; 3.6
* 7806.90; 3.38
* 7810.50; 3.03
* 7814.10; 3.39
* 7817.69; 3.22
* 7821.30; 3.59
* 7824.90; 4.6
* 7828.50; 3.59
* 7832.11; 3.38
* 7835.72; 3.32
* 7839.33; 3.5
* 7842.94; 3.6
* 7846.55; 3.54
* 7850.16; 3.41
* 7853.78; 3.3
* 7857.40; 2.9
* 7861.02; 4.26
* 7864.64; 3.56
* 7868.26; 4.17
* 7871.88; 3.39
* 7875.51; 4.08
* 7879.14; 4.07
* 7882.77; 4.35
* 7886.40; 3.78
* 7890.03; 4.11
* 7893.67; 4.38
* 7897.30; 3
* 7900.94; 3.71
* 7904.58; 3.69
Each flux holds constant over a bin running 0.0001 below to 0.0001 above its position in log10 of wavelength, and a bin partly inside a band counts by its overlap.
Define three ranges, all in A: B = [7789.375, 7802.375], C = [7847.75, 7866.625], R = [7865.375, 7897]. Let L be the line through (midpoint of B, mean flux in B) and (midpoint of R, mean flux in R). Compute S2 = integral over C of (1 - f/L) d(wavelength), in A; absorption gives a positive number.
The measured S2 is 1.5 A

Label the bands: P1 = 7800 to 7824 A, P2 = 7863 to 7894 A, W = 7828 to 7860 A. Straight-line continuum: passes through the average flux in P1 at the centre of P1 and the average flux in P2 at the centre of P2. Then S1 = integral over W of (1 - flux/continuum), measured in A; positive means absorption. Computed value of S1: 2.4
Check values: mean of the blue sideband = 3.43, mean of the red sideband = 3.97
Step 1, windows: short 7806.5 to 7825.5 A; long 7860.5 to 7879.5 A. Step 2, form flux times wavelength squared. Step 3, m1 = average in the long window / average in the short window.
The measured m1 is 1.13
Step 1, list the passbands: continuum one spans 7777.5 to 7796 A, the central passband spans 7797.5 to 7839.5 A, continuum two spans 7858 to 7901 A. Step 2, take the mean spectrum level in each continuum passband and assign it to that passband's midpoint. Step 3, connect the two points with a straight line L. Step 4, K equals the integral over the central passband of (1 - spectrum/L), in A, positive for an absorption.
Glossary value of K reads 0.9 A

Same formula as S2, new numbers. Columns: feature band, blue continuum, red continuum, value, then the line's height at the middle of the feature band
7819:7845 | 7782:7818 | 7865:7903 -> -0.8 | 3.54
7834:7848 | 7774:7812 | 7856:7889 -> 0.7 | 3.68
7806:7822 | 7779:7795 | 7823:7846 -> 1.2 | 3.57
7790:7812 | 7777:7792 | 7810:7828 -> 1.4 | 3.54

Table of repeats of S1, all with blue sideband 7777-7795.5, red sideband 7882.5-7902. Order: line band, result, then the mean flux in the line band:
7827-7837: 0.6 A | 3.43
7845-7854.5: 0.7 A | 3.43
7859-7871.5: -0.5 A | 3.91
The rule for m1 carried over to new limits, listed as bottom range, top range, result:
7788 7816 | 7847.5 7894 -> 1.17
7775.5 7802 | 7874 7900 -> 1.19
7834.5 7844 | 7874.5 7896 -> 1.20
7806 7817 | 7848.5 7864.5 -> 1.08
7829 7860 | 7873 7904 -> 1.16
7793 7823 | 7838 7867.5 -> 1.08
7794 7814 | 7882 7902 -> 1.23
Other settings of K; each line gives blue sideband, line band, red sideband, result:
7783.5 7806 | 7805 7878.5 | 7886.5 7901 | 0.08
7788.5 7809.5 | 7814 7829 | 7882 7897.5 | -0.94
